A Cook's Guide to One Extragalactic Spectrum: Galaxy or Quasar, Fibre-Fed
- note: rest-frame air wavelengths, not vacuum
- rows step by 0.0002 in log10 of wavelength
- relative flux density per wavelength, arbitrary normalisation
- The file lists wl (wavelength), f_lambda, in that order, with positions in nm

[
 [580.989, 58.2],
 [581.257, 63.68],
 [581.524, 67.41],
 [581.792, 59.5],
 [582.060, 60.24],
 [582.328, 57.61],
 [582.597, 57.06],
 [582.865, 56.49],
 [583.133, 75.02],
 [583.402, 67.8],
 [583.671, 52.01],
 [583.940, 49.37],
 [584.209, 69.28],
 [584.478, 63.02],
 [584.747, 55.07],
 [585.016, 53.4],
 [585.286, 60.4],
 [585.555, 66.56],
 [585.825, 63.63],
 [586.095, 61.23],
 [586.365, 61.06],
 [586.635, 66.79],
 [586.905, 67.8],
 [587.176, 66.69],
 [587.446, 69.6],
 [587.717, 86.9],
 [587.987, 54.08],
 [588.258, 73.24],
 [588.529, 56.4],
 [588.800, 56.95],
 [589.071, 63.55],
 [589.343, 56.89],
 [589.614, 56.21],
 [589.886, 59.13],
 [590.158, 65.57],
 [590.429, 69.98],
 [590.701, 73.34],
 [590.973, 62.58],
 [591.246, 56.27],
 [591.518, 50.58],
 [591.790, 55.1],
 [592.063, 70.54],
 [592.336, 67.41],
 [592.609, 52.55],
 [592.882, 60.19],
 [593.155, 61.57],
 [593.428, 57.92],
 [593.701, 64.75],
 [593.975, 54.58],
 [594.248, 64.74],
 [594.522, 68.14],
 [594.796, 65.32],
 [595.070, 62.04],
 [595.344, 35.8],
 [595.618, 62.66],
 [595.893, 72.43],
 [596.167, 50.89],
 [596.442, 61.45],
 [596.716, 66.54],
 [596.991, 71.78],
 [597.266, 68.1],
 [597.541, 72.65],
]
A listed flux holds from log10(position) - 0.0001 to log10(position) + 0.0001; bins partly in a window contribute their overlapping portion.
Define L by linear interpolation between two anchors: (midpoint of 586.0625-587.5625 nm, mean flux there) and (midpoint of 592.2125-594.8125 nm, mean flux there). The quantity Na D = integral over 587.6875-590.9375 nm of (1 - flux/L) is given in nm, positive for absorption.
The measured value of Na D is 0.03 nm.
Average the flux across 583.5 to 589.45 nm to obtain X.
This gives 62.5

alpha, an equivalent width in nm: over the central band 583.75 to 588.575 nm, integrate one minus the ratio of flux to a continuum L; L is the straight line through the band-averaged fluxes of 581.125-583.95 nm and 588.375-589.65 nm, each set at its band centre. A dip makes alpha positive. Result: -0.33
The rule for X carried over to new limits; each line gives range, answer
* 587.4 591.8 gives 62.8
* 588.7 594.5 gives 61.1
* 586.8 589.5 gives 65.1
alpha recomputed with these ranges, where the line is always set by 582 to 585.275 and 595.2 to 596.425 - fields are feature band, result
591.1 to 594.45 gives -0.17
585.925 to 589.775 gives -0.37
